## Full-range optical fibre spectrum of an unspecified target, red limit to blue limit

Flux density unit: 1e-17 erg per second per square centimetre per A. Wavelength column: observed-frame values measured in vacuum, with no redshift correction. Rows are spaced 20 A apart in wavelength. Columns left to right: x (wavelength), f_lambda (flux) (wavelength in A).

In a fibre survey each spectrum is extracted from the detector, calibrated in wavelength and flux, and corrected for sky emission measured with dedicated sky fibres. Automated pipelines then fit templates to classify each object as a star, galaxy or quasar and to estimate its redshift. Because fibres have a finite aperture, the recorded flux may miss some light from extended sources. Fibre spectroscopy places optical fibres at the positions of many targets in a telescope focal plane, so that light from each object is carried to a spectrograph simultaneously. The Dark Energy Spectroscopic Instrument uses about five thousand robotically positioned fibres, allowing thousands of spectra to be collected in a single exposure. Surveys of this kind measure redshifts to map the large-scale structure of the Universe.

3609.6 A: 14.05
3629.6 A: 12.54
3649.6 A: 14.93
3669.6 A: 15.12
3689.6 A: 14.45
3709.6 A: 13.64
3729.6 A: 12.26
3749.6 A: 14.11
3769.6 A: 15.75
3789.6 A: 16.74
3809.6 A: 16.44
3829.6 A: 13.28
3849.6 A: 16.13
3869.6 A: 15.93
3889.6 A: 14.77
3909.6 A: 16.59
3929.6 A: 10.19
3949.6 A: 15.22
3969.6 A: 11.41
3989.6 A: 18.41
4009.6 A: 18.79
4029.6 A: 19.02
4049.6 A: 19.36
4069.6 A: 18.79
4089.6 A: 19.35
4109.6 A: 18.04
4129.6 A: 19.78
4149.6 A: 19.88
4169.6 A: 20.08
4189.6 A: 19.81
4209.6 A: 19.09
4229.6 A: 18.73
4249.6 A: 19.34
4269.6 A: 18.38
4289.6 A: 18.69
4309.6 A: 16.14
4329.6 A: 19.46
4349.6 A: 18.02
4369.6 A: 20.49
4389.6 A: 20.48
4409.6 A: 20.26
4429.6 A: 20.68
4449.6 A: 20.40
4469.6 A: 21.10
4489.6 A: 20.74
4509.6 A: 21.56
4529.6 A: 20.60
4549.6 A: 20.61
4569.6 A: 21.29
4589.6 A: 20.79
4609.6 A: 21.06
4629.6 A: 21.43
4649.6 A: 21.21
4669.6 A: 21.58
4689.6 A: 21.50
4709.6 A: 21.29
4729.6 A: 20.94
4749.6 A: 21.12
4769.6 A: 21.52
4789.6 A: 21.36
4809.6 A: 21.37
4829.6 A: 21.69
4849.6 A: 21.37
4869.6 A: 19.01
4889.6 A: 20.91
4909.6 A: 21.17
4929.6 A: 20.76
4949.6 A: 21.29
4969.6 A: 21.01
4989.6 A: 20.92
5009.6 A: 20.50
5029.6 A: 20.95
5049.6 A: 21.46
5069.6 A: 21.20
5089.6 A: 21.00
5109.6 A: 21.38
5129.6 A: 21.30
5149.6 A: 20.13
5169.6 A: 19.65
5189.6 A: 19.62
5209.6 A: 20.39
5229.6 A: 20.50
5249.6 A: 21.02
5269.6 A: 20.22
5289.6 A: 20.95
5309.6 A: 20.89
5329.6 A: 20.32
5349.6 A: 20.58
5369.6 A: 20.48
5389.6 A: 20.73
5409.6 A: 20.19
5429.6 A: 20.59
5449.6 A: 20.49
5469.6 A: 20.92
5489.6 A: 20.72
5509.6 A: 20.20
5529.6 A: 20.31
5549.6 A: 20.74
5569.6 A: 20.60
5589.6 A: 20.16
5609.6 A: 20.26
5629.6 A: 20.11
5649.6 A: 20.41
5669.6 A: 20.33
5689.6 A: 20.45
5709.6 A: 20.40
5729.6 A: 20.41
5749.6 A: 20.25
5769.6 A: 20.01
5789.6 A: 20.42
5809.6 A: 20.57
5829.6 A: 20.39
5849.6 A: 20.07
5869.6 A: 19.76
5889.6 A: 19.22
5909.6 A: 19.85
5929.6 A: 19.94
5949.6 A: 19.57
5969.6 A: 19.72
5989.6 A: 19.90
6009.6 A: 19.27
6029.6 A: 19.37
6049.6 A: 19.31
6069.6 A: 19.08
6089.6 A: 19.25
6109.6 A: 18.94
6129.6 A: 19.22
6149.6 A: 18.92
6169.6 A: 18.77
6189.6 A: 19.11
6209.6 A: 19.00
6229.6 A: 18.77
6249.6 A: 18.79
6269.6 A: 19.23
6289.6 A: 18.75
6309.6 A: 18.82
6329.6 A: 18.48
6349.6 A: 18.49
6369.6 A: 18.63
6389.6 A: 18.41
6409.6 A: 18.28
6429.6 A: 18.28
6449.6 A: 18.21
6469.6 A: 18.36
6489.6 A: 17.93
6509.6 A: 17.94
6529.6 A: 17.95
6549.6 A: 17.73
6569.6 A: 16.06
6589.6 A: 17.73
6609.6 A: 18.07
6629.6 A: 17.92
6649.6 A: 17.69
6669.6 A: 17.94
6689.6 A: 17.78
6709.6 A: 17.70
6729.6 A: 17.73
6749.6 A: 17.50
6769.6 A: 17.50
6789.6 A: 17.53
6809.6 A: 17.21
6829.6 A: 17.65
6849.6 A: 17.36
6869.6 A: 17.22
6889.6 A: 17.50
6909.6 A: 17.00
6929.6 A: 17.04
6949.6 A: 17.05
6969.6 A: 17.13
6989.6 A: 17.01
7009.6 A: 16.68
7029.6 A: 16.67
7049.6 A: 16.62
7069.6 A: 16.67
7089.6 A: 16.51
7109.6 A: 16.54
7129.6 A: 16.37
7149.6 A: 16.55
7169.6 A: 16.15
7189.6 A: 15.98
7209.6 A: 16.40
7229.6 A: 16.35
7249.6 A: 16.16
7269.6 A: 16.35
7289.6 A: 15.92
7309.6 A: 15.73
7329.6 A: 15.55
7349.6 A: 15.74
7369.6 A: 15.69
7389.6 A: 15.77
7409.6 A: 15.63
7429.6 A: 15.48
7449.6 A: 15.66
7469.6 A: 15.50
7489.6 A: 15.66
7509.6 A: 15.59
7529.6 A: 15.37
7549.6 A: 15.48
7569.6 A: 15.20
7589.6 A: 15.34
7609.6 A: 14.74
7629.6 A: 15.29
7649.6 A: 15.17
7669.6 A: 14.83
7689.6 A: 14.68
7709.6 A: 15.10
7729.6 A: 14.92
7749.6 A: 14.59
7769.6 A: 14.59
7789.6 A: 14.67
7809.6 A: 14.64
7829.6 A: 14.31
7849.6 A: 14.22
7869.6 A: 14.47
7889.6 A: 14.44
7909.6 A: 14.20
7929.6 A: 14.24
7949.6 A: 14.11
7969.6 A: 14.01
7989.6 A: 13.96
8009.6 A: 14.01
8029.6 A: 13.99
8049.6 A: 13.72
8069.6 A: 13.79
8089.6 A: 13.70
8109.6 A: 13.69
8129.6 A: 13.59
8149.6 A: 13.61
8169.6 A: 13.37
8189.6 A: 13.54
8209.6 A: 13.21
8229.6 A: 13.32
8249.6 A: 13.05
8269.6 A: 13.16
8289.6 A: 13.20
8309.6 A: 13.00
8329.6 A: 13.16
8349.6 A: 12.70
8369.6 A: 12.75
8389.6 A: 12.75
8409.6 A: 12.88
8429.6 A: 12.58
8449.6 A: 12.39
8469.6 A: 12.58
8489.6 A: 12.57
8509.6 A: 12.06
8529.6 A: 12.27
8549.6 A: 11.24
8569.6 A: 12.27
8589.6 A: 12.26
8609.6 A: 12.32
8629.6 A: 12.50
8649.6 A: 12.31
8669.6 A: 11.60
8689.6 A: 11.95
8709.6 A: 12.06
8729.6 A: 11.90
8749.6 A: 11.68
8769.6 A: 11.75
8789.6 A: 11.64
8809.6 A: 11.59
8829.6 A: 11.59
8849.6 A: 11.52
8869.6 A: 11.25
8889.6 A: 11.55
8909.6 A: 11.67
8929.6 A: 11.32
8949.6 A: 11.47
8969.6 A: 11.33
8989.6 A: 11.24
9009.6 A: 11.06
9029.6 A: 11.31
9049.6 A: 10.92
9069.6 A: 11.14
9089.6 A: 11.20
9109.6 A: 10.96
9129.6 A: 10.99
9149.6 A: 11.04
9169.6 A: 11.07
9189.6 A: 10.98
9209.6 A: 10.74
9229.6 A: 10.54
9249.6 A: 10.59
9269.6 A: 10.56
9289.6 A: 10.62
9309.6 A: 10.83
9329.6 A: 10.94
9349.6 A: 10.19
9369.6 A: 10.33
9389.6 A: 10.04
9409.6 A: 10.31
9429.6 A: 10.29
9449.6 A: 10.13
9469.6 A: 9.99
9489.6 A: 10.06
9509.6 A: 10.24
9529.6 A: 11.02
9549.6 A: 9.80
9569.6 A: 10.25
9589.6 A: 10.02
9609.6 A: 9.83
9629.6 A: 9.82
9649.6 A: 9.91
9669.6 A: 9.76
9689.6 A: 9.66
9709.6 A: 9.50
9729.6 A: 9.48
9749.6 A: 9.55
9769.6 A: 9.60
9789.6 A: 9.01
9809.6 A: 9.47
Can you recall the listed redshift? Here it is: 0.000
